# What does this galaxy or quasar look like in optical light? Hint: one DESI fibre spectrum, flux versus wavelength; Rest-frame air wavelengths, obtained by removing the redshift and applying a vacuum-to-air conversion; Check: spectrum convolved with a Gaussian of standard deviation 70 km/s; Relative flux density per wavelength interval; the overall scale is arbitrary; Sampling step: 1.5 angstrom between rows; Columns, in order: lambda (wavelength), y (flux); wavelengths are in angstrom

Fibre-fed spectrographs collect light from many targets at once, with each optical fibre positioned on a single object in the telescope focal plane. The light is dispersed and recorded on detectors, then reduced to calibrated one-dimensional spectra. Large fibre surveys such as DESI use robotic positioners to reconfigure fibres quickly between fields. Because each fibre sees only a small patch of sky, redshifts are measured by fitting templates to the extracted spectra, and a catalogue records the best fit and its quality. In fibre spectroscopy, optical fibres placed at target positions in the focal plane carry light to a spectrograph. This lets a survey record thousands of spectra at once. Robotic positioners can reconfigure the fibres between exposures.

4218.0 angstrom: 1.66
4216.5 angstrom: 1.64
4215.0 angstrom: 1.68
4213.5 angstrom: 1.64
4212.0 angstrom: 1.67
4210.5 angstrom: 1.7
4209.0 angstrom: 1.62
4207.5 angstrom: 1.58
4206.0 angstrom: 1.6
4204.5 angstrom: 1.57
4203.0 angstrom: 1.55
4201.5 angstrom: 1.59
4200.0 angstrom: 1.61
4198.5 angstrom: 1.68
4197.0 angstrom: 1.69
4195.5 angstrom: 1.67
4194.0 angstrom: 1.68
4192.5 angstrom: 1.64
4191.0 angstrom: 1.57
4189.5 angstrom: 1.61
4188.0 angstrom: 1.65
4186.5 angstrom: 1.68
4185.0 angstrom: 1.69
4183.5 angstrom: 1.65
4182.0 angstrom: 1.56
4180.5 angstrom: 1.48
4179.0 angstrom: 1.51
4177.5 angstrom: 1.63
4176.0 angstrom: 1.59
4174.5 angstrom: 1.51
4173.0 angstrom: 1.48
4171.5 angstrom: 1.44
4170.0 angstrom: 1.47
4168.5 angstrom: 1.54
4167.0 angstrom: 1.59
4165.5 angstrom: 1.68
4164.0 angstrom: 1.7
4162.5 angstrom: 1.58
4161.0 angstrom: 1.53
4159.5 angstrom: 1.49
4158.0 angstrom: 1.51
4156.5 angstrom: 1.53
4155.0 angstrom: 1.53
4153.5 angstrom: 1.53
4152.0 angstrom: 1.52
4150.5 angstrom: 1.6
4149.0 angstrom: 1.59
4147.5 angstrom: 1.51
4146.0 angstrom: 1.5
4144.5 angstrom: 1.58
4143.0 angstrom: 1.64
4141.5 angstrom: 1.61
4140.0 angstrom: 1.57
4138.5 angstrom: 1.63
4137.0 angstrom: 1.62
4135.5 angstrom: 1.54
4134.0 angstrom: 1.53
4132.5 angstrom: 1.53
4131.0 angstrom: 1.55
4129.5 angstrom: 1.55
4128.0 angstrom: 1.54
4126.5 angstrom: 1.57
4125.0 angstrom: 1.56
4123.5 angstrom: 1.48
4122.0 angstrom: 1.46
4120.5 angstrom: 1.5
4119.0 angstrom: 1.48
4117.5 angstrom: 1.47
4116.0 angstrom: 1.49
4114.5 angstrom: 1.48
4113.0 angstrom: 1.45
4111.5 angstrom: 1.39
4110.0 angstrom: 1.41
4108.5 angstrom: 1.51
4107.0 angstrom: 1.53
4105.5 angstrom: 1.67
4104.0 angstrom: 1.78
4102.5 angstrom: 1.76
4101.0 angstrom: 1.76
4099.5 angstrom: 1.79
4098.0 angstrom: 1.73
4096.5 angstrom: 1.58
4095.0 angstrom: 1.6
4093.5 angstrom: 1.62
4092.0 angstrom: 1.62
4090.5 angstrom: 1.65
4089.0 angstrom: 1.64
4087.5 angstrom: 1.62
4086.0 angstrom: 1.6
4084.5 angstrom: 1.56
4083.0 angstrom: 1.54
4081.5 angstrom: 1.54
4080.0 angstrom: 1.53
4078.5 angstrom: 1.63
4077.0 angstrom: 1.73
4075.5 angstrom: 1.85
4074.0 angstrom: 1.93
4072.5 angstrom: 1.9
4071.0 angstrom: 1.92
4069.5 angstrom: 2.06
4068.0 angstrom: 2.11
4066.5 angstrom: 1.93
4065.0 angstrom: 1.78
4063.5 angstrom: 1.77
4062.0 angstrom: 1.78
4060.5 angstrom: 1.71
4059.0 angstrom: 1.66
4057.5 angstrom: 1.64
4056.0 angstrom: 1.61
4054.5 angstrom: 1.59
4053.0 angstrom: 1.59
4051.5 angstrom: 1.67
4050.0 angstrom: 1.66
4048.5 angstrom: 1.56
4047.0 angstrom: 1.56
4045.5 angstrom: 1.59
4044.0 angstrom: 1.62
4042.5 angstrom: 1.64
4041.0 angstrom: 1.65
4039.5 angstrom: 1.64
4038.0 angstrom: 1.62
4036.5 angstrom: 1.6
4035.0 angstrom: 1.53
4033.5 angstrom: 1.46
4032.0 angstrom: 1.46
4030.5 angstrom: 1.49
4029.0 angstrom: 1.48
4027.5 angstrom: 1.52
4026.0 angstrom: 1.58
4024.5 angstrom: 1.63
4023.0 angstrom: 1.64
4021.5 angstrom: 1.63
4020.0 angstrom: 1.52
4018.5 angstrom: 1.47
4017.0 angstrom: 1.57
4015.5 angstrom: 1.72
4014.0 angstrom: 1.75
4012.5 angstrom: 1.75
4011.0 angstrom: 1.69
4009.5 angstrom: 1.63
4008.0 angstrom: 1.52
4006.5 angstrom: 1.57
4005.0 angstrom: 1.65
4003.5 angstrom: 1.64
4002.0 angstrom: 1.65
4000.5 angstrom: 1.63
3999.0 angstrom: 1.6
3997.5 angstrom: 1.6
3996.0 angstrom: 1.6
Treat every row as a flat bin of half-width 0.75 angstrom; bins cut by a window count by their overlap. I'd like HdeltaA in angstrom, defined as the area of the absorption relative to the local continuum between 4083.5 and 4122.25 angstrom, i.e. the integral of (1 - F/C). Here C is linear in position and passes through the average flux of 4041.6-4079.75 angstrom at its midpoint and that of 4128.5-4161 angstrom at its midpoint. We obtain 1.5 angstrom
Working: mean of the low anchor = 1.74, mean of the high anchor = 1.55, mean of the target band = 1.58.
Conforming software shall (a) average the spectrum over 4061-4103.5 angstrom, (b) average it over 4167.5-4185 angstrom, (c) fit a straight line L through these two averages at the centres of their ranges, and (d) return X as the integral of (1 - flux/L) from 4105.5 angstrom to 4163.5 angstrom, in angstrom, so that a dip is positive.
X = 3.3 angstrom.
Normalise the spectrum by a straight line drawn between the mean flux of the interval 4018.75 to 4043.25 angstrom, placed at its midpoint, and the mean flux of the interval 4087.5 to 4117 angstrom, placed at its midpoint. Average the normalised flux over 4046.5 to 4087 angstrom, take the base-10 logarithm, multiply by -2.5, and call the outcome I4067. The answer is -0.089 mag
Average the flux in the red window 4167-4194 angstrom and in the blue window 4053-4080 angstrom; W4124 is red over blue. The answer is 0.9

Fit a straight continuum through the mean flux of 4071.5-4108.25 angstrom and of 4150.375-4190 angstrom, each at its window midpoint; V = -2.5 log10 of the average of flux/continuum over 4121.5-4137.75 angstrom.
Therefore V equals 0.05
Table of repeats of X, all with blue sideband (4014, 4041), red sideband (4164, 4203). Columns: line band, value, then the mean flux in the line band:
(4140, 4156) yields 0.3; 1.56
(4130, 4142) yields 0.1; 1.57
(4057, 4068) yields -1.4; 1.78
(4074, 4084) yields -0.5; 1.66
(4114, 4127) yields 0.7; 1.5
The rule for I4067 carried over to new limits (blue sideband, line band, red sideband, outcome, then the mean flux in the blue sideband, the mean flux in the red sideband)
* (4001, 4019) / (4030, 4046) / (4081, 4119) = 0.03 mag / 1.64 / 1.59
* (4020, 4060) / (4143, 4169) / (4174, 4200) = 0.03 mag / 1.59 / 1.62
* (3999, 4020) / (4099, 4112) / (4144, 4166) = -0.03 mag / 1.63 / 1.56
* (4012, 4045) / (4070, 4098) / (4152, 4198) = -0.06 mag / 1.59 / 1.58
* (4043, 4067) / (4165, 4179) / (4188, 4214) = 0.06 mag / 1.67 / 1.63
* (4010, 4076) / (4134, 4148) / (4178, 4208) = 0.04 mag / 1.67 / 1.61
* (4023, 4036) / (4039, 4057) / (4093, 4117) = -0.05 mag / 1.53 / 1.6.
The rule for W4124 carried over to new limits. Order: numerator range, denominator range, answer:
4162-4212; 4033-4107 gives 0.95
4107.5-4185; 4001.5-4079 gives 0.92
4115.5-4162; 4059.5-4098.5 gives 0.89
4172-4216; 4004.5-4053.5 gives 1.01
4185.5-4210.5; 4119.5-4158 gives 1.05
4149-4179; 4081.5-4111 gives 0.95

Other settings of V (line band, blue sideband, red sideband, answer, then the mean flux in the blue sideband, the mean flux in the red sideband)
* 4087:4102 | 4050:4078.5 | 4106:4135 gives -0.022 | 1.78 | 1.5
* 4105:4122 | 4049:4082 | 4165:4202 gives 0.140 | 1.75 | 1.6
